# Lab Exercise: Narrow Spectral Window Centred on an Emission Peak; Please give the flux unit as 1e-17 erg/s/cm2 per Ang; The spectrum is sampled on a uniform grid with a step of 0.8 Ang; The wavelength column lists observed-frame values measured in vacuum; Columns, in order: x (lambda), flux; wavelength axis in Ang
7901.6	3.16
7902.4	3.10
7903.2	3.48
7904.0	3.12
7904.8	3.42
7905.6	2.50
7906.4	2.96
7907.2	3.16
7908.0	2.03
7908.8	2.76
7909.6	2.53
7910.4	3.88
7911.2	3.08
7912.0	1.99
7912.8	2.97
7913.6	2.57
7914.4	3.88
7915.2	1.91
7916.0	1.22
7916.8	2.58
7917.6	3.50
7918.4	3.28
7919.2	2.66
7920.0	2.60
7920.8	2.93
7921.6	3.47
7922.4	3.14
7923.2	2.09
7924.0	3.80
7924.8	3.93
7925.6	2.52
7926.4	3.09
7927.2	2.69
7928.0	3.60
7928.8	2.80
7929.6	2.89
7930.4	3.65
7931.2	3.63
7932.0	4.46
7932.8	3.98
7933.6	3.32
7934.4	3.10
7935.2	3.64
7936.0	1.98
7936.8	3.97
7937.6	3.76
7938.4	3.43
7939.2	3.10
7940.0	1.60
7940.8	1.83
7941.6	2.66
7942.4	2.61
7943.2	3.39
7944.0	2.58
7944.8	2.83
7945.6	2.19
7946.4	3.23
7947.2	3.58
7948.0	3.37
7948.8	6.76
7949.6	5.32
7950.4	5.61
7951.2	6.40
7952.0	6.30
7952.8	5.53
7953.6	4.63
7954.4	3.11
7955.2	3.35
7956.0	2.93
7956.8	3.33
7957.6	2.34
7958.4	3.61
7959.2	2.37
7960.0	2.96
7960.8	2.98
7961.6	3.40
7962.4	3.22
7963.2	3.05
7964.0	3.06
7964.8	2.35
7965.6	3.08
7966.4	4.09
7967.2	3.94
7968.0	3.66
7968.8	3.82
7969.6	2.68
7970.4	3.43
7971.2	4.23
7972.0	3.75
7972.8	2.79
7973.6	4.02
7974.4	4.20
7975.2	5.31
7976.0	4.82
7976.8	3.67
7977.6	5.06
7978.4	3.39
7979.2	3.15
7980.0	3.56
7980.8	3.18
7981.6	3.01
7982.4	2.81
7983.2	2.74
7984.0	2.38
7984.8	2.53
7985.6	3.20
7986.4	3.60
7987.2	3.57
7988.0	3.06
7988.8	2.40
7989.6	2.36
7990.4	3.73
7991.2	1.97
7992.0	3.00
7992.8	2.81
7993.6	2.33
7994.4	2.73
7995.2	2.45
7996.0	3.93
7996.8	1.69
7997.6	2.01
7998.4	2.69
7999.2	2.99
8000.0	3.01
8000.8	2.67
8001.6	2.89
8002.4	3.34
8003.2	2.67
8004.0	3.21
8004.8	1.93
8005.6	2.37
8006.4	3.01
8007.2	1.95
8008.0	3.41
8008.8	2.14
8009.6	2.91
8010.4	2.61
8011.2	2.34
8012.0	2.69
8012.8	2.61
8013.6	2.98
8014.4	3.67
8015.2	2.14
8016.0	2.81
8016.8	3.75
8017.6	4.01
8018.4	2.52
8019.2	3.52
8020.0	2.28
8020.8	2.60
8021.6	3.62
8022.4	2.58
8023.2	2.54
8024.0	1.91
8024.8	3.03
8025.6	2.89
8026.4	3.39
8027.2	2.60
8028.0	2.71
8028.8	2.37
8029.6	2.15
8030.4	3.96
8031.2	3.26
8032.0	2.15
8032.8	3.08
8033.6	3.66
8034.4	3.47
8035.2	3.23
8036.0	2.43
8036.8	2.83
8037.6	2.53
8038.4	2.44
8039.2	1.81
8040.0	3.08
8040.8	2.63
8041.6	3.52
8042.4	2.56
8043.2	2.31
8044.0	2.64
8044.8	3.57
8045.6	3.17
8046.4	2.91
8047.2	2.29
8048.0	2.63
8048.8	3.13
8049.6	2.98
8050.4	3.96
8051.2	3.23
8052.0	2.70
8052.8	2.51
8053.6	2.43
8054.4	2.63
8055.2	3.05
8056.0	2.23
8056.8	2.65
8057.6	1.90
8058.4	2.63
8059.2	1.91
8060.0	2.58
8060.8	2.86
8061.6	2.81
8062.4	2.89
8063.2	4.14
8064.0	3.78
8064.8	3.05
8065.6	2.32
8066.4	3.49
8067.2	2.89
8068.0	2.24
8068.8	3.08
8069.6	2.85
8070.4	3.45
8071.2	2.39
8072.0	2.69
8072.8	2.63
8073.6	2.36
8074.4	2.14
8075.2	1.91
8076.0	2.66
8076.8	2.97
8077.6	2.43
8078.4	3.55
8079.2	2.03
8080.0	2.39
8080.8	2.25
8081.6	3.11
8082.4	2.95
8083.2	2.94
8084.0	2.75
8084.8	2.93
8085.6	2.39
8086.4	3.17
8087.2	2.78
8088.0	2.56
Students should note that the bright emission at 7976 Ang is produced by [N II]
